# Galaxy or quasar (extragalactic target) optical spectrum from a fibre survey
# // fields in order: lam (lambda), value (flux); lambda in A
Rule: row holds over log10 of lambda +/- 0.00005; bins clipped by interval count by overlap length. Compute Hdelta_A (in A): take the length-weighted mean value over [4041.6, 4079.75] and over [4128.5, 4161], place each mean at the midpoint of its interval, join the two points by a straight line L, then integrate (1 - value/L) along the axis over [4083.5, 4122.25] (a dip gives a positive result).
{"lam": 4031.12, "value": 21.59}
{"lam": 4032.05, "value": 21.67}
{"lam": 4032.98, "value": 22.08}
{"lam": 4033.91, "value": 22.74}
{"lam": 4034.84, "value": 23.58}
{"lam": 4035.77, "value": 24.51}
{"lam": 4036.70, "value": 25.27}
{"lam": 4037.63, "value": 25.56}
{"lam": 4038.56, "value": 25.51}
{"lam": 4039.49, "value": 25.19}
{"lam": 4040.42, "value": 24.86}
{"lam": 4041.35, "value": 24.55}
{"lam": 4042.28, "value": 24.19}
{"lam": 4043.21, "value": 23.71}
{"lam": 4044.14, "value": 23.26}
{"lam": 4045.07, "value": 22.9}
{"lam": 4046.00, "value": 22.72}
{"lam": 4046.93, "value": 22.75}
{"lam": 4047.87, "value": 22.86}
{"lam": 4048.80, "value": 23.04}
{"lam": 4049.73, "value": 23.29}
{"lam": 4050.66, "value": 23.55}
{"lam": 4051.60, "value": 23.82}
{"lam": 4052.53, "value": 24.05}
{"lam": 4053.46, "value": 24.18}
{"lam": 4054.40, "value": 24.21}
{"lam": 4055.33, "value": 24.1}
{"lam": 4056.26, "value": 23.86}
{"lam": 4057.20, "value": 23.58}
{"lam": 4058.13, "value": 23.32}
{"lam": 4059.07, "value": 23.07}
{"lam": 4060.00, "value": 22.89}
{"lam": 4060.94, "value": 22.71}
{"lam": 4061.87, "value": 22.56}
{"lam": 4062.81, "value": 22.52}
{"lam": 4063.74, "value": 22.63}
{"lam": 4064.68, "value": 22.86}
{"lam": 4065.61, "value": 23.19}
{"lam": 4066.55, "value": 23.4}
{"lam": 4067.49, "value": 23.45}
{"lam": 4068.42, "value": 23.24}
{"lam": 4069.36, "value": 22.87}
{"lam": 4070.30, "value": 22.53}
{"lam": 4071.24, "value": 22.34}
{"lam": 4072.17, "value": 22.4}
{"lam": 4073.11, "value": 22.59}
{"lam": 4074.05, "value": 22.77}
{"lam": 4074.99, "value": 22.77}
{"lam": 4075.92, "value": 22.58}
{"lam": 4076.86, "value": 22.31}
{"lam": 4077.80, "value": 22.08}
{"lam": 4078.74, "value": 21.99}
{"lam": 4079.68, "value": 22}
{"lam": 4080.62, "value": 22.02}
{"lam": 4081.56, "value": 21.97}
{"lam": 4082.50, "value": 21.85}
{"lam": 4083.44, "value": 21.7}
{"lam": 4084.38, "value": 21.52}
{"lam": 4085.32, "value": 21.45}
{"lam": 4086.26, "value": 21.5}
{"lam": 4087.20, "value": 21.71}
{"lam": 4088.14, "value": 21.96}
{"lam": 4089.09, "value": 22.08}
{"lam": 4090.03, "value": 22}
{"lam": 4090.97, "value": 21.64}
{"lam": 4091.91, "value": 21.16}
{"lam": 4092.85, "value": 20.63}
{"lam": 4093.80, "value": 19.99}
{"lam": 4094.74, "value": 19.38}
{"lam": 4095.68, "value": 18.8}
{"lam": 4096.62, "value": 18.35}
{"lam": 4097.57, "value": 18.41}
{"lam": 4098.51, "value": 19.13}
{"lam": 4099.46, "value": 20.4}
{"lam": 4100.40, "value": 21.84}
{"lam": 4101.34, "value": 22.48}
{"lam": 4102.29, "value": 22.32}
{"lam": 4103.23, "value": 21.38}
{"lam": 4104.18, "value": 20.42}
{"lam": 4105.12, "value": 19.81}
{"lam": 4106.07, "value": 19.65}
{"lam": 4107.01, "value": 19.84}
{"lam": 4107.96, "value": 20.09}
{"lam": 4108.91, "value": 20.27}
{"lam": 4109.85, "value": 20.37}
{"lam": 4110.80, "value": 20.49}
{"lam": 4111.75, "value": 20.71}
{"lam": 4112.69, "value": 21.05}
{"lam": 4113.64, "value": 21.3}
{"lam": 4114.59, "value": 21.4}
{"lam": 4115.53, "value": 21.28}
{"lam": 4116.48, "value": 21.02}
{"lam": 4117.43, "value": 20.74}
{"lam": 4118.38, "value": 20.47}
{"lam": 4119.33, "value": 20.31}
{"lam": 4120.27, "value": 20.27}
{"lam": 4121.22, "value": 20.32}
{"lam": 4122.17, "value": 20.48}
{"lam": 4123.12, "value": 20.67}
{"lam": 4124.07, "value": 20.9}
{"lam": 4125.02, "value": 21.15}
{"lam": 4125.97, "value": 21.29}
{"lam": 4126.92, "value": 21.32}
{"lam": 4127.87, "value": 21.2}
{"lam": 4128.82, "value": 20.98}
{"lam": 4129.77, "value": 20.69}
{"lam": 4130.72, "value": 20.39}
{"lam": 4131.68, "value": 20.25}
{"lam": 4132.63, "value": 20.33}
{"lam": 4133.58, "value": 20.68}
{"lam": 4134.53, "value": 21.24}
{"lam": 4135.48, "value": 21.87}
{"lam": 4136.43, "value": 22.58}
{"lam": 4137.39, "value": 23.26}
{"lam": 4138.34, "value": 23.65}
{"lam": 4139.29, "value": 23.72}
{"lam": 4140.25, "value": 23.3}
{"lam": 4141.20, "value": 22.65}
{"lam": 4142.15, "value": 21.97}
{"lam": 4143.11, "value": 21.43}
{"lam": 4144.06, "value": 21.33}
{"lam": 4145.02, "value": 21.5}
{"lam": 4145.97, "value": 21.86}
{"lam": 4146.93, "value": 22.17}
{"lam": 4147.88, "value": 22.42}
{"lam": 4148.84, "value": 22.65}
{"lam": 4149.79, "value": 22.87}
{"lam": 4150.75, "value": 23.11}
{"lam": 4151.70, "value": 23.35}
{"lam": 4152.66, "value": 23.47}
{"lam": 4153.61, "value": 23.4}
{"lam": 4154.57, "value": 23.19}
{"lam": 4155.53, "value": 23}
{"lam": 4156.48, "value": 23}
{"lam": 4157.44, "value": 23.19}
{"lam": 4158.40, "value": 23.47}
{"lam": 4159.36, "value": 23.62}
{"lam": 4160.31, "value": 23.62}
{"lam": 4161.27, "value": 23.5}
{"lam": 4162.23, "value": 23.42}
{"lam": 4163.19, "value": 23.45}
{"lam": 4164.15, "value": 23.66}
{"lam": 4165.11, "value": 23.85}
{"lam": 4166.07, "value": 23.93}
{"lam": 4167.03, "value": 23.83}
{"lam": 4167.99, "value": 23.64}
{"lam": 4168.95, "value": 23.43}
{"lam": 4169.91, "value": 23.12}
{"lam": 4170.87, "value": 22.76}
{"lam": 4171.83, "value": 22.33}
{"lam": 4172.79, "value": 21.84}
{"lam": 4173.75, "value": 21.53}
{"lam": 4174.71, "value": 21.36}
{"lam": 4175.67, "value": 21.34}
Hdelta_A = 3.4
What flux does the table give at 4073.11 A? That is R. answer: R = 22.59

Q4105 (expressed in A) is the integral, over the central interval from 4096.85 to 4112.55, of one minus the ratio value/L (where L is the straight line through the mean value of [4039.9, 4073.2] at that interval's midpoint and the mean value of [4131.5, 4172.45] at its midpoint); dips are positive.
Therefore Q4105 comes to 1.8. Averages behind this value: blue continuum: 23.3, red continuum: 22.8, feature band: 20.5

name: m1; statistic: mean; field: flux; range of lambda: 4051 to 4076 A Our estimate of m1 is 23.1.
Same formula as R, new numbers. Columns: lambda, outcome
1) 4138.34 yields 23.65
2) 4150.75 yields 23.11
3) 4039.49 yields 25.19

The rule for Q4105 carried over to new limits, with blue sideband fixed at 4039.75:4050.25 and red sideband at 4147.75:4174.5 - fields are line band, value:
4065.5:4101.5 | 2.7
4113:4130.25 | 1.8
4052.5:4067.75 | 0.1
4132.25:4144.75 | 0.6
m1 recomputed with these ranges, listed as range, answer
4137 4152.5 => 22.6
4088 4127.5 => 20.6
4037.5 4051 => 23.8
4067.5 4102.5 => 21.6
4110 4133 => 20.8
